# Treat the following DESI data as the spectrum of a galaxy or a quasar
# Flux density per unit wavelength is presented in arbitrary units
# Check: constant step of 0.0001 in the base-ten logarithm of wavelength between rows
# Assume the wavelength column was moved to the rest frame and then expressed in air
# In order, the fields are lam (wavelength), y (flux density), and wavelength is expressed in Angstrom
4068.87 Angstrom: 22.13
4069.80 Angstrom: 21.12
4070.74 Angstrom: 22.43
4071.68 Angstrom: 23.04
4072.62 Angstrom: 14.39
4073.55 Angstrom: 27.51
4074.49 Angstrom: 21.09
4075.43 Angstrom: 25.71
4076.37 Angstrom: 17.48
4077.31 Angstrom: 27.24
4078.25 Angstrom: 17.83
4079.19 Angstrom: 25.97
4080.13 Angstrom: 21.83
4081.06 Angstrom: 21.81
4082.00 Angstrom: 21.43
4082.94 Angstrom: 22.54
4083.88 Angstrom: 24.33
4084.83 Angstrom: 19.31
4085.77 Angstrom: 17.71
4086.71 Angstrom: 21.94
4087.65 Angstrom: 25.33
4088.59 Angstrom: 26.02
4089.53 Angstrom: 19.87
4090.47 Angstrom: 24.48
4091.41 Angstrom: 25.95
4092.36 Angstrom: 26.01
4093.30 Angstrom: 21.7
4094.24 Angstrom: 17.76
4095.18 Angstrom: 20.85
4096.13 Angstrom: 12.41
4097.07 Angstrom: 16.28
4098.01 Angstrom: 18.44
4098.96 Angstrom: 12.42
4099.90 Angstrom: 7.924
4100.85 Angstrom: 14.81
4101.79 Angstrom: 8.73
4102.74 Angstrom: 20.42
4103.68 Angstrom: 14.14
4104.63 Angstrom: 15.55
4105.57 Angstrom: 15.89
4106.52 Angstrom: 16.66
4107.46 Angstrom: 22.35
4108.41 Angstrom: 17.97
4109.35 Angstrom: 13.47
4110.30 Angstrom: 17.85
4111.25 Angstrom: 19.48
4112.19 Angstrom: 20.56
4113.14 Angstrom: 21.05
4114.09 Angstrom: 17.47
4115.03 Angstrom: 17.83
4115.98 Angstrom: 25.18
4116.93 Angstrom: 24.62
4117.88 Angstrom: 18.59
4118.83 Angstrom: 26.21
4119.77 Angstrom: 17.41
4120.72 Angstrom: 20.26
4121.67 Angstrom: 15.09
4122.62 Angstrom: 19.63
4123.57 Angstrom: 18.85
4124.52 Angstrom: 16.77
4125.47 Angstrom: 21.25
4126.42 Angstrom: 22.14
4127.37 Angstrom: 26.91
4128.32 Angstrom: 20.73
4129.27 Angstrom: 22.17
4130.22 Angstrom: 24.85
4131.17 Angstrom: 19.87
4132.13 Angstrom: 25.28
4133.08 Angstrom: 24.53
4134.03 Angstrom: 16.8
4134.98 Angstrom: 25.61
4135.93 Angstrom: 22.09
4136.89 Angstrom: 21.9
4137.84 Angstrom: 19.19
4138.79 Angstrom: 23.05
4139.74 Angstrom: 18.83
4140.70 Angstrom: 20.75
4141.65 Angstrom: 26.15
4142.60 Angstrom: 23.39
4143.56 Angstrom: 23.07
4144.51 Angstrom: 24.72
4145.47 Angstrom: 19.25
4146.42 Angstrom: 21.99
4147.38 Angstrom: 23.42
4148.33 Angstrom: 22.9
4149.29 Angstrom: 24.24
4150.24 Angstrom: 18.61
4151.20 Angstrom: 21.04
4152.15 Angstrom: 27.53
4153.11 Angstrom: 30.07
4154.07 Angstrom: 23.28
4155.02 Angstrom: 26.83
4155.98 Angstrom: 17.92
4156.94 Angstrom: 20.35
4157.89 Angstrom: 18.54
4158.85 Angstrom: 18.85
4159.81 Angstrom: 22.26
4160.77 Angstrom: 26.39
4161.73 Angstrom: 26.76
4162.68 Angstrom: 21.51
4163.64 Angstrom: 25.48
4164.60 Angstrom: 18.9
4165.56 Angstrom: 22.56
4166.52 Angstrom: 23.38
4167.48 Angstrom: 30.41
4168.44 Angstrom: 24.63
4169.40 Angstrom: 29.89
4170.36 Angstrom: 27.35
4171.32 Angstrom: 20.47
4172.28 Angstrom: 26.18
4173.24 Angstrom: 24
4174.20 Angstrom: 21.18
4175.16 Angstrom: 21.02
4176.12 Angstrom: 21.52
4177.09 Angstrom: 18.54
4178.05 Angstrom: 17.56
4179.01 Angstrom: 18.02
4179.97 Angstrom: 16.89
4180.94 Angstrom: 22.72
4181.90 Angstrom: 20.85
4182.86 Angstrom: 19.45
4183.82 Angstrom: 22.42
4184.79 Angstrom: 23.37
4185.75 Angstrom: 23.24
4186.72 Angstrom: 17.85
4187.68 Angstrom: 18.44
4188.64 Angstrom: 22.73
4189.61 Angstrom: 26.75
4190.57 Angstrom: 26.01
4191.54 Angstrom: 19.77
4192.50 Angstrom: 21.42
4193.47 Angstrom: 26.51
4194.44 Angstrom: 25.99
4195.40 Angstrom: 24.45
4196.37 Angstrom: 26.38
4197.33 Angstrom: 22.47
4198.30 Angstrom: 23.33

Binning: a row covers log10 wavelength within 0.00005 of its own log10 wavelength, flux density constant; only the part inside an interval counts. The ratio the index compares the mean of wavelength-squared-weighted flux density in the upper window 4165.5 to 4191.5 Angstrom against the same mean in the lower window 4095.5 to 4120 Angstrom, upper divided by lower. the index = 1.33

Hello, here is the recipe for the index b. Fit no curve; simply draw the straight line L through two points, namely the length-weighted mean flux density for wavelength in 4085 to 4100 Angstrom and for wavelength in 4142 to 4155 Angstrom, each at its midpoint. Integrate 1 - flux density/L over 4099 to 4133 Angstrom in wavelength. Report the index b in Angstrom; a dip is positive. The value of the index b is 3.9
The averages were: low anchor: 20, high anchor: 23.5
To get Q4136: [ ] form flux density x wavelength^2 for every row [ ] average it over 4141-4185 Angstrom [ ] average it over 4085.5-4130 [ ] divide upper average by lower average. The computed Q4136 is 1.2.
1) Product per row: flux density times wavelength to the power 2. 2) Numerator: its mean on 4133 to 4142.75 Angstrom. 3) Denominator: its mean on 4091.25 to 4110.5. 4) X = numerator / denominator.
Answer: 1.3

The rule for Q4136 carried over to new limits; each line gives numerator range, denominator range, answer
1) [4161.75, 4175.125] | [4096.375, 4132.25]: 1.33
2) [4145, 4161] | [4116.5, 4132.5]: 1.08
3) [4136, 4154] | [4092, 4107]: 1.44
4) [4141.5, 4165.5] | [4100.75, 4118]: 1.29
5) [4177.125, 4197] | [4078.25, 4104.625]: 1.18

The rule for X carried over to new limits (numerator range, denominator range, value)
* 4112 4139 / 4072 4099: 1.01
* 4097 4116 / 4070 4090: 0.77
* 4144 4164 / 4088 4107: 1.32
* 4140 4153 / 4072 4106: 1.19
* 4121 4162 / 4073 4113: 1.15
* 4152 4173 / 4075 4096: 1.12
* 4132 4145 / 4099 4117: 1.32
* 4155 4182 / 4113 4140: 1.08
